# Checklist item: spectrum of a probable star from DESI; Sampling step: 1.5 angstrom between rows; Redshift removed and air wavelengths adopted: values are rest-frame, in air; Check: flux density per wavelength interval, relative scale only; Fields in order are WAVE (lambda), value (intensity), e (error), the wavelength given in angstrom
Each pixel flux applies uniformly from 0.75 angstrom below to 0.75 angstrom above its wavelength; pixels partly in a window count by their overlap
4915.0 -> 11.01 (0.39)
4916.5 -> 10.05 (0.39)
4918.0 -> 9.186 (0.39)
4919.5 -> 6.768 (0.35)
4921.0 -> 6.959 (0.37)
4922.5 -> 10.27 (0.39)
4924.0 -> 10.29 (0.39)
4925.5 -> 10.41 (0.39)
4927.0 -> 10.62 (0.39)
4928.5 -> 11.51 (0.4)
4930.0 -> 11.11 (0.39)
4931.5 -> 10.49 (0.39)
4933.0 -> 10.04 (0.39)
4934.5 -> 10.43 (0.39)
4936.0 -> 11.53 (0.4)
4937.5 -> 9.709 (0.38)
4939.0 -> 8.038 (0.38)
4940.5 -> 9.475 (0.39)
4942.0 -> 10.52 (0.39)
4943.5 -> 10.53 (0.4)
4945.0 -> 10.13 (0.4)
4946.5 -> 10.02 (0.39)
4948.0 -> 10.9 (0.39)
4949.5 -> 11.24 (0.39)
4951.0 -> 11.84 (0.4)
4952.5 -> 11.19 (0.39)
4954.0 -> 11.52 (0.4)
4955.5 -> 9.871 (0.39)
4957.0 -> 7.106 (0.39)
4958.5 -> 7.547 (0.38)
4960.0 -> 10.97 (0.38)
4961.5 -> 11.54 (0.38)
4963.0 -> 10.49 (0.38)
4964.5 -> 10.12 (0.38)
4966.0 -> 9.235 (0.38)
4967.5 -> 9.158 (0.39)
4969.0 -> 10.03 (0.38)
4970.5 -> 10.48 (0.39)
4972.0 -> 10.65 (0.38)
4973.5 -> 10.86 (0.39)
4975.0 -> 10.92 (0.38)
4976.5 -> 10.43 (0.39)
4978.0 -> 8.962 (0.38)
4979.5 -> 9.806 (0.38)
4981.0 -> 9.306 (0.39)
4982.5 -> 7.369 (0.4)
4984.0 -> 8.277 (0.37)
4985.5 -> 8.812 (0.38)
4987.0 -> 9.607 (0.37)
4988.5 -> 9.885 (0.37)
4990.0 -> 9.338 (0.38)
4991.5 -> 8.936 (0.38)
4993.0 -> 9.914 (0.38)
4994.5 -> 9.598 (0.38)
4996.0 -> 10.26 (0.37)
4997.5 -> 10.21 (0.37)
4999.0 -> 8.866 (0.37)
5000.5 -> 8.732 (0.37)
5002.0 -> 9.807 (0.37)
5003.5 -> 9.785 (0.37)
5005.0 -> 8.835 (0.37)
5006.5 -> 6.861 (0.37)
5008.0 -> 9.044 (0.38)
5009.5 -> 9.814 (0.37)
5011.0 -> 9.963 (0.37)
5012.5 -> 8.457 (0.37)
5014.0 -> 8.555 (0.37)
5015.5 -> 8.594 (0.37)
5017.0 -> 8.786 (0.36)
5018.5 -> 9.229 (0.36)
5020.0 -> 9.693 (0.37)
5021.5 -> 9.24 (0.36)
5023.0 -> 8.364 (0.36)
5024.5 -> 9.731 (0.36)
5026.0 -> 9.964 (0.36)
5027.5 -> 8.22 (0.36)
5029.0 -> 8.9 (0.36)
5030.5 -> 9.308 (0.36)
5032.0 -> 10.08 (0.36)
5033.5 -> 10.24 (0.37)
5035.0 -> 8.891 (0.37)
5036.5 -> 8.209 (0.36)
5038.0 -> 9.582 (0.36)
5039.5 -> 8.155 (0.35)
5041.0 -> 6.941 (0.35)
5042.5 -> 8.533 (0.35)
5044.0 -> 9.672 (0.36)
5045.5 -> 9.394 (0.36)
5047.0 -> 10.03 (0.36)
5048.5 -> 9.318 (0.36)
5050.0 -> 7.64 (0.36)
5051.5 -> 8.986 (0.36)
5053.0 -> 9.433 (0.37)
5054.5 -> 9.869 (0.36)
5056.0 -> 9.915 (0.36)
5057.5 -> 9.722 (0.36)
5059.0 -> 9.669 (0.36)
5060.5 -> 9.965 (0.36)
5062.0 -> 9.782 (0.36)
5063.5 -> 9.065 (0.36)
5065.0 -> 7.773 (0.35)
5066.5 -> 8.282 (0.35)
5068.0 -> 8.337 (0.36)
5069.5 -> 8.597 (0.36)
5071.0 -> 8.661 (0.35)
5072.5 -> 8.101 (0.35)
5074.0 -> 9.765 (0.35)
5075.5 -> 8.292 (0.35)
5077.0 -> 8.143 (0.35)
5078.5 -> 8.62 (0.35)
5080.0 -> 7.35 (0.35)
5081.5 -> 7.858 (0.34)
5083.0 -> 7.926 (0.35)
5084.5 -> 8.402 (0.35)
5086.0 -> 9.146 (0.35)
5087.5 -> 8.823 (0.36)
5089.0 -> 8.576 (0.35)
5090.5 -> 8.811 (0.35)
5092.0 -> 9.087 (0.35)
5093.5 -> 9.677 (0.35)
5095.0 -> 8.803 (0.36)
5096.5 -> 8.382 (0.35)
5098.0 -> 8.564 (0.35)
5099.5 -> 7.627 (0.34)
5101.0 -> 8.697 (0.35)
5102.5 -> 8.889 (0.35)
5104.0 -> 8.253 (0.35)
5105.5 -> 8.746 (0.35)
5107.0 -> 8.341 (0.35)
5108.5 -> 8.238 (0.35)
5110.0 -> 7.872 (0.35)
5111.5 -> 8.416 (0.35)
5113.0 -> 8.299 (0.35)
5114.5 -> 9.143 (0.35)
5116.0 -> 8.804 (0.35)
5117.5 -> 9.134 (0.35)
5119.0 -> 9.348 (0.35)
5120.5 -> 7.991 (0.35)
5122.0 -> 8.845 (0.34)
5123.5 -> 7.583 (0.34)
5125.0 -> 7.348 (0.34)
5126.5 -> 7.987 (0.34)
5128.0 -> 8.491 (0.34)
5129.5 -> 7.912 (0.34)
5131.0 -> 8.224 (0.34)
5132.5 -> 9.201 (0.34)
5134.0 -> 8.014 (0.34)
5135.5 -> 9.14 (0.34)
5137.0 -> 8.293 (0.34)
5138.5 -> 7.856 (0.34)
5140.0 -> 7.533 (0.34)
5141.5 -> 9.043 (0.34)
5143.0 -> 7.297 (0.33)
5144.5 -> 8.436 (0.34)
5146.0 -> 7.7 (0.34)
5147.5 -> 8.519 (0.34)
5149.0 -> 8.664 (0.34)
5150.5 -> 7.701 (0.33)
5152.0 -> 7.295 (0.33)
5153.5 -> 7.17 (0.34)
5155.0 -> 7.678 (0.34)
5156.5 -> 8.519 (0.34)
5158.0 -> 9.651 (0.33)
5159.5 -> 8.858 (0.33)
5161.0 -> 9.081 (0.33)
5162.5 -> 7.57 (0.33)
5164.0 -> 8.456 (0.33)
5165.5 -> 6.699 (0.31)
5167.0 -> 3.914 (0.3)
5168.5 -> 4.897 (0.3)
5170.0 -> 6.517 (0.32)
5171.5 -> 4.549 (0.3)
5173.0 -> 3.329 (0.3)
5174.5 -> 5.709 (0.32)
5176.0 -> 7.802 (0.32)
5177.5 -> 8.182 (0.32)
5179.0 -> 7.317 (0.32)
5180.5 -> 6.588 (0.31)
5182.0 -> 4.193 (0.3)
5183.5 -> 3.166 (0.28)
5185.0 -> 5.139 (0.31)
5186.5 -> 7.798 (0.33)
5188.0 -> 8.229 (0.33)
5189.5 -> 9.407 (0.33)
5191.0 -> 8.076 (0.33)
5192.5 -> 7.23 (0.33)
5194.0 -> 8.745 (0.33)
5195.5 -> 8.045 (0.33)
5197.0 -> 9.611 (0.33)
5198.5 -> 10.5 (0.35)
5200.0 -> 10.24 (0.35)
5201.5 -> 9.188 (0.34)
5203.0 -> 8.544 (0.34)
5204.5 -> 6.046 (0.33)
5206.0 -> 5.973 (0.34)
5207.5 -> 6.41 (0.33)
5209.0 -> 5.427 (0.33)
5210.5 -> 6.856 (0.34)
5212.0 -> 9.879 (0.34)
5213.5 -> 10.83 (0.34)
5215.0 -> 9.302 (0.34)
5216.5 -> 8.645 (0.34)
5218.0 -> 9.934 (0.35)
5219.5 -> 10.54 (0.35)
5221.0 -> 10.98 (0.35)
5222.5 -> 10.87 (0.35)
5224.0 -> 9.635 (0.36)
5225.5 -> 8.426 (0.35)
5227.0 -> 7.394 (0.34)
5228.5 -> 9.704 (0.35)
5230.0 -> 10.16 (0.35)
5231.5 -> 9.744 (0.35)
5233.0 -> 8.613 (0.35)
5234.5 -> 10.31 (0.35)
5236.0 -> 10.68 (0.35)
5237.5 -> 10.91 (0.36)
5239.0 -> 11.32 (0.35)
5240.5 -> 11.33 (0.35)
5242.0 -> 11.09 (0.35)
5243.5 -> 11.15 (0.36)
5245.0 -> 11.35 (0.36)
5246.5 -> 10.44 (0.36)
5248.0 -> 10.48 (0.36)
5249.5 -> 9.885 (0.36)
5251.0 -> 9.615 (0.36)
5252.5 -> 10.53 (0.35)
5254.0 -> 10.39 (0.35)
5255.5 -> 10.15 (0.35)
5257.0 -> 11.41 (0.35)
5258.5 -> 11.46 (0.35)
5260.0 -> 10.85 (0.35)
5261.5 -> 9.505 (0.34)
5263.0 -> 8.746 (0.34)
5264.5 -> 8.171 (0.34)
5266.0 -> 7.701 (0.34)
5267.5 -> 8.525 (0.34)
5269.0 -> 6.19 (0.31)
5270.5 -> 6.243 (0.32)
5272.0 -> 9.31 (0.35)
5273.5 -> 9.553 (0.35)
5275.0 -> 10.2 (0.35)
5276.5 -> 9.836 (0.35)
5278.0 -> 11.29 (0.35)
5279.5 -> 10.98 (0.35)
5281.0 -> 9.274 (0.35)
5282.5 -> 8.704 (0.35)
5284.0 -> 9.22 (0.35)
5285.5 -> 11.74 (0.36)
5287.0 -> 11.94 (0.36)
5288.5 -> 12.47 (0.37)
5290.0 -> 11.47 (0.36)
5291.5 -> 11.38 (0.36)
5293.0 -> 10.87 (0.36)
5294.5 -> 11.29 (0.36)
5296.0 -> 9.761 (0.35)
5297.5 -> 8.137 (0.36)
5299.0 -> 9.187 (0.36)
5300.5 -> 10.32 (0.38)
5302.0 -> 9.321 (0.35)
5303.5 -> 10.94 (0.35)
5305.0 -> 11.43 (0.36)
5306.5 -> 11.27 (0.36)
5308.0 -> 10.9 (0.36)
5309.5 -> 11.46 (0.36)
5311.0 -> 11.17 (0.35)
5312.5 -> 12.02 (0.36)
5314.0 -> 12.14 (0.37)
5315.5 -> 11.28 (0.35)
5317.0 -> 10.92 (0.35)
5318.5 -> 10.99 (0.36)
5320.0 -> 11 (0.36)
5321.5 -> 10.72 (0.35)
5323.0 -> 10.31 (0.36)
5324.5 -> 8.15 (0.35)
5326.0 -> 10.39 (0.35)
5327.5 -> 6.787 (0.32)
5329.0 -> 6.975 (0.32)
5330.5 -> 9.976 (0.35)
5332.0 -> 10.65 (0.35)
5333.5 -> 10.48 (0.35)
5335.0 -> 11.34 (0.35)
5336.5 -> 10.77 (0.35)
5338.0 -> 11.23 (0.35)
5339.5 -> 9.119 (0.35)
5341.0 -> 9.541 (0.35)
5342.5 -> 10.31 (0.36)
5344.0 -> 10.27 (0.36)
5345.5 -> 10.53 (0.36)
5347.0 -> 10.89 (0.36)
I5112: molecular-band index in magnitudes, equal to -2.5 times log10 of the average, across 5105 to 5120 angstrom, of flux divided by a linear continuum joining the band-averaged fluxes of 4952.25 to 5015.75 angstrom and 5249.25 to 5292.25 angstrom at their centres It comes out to 0.126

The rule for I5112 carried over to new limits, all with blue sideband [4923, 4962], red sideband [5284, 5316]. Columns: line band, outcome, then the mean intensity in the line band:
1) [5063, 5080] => 0.240 mag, 8.45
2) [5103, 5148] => 0.264 mag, 8.34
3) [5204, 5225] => 0.234 mag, 8.69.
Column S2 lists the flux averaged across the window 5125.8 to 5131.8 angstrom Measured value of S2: 8.16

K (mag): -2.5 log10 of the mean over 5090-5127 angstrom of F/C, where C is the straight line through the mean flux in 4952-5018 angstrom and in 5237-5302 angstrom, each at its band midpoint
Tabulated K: 0.15 mag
